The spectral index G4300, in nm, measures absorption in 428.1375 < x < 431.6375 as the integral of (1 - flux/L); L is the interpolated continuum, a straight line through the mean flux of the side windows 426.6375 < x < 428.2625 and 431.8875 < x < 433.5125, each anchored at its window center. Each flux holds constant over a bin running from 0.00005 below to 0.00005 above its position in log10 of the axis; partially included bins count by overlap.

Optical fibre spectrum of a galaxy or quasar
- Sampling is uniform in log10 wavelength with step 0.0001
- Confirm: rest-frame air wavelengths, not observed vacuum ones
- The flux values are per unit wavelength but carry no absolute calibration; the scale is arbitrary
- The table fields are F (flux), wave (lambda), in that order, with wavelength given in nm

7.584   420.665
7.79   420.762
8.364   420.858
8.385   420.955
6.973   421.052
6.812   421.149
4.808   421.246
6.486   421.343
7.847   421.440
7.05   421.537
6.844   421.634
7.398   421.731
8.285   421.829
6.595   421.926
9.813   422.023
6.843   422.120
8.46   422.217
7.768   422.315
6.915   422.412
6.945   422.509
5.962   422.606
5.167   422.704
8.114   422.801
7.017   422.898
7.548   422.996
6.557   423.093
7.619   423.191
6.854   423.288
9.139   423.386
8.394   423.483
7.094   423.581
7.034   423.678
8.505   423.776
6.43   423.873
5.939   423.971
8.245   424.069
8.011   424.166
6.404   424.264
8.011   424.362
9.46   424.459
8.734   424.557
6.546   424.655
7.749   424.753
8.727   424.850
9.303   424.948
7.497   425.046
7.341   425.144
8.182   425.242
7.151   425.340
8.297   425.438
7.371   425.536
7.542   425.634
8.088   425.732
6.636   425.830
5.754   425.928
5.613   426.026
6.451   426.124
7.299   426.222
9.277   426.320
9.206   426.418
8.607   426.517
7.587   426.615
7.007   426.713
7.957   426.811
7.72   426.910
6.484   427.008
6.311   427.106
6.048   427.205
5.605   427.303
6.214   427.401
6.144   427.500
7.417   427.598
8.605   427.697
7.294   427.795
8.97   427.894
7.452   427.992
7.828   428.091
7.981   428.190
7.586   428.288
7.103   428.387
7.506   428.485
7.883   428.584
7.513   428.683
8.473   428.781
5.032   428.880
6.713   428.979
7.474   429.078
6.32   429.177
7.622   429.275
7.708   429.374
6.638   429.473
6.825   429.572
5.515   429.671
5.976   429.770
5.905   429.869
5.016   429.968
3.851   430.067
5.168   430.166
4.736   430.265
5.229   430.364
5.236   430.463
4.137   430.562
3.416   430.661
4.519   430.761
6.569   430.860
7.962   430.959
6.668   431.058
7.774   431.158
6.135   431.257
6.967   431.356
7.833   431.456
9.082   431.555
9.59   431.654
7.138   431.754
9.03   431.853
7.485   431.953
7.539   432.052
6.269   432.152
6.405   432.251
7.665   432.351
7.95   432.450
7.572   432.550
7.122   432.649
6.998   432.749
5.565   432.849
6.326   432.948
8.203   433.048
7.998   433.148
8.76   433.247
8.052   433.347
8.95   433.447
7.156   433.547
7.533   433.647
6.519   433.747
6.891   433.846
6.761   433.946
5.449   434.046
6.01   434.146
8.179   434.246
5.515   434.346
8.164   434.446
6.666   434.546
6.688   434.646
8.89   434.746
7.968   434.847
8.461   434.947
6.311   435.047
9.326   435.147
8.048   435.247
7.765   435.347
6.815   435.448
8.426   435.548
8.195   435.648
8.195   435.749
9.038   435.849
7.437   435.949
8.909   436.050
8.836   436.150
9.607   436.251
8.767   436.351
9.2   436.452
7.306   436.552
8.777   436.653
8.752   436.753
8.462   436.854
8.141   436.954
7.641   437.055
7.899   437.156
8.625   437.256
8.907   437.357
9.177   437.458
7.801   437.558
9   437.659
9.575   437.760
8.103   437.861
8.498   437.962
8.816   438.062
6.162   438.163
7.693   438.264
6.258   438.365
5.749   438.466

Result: 0.394 nm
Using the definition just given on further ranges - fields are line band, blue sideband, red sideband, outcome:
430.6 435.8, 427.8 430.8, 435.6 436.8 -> 0.20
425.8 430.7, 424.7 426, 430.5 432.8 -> 0.42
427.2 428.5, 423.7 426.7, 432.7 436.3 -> 0.06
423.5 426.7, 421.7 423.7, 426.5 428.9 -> -0.12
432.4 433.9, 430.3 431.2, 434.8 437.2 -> -0.13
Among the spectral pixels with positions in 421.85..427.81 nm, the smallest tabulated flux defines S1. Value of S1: 5.167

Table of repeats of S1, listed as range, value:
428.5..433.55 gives 3.416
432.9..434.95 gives 5.449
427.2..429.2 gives 5.032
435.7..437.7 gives 7.306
